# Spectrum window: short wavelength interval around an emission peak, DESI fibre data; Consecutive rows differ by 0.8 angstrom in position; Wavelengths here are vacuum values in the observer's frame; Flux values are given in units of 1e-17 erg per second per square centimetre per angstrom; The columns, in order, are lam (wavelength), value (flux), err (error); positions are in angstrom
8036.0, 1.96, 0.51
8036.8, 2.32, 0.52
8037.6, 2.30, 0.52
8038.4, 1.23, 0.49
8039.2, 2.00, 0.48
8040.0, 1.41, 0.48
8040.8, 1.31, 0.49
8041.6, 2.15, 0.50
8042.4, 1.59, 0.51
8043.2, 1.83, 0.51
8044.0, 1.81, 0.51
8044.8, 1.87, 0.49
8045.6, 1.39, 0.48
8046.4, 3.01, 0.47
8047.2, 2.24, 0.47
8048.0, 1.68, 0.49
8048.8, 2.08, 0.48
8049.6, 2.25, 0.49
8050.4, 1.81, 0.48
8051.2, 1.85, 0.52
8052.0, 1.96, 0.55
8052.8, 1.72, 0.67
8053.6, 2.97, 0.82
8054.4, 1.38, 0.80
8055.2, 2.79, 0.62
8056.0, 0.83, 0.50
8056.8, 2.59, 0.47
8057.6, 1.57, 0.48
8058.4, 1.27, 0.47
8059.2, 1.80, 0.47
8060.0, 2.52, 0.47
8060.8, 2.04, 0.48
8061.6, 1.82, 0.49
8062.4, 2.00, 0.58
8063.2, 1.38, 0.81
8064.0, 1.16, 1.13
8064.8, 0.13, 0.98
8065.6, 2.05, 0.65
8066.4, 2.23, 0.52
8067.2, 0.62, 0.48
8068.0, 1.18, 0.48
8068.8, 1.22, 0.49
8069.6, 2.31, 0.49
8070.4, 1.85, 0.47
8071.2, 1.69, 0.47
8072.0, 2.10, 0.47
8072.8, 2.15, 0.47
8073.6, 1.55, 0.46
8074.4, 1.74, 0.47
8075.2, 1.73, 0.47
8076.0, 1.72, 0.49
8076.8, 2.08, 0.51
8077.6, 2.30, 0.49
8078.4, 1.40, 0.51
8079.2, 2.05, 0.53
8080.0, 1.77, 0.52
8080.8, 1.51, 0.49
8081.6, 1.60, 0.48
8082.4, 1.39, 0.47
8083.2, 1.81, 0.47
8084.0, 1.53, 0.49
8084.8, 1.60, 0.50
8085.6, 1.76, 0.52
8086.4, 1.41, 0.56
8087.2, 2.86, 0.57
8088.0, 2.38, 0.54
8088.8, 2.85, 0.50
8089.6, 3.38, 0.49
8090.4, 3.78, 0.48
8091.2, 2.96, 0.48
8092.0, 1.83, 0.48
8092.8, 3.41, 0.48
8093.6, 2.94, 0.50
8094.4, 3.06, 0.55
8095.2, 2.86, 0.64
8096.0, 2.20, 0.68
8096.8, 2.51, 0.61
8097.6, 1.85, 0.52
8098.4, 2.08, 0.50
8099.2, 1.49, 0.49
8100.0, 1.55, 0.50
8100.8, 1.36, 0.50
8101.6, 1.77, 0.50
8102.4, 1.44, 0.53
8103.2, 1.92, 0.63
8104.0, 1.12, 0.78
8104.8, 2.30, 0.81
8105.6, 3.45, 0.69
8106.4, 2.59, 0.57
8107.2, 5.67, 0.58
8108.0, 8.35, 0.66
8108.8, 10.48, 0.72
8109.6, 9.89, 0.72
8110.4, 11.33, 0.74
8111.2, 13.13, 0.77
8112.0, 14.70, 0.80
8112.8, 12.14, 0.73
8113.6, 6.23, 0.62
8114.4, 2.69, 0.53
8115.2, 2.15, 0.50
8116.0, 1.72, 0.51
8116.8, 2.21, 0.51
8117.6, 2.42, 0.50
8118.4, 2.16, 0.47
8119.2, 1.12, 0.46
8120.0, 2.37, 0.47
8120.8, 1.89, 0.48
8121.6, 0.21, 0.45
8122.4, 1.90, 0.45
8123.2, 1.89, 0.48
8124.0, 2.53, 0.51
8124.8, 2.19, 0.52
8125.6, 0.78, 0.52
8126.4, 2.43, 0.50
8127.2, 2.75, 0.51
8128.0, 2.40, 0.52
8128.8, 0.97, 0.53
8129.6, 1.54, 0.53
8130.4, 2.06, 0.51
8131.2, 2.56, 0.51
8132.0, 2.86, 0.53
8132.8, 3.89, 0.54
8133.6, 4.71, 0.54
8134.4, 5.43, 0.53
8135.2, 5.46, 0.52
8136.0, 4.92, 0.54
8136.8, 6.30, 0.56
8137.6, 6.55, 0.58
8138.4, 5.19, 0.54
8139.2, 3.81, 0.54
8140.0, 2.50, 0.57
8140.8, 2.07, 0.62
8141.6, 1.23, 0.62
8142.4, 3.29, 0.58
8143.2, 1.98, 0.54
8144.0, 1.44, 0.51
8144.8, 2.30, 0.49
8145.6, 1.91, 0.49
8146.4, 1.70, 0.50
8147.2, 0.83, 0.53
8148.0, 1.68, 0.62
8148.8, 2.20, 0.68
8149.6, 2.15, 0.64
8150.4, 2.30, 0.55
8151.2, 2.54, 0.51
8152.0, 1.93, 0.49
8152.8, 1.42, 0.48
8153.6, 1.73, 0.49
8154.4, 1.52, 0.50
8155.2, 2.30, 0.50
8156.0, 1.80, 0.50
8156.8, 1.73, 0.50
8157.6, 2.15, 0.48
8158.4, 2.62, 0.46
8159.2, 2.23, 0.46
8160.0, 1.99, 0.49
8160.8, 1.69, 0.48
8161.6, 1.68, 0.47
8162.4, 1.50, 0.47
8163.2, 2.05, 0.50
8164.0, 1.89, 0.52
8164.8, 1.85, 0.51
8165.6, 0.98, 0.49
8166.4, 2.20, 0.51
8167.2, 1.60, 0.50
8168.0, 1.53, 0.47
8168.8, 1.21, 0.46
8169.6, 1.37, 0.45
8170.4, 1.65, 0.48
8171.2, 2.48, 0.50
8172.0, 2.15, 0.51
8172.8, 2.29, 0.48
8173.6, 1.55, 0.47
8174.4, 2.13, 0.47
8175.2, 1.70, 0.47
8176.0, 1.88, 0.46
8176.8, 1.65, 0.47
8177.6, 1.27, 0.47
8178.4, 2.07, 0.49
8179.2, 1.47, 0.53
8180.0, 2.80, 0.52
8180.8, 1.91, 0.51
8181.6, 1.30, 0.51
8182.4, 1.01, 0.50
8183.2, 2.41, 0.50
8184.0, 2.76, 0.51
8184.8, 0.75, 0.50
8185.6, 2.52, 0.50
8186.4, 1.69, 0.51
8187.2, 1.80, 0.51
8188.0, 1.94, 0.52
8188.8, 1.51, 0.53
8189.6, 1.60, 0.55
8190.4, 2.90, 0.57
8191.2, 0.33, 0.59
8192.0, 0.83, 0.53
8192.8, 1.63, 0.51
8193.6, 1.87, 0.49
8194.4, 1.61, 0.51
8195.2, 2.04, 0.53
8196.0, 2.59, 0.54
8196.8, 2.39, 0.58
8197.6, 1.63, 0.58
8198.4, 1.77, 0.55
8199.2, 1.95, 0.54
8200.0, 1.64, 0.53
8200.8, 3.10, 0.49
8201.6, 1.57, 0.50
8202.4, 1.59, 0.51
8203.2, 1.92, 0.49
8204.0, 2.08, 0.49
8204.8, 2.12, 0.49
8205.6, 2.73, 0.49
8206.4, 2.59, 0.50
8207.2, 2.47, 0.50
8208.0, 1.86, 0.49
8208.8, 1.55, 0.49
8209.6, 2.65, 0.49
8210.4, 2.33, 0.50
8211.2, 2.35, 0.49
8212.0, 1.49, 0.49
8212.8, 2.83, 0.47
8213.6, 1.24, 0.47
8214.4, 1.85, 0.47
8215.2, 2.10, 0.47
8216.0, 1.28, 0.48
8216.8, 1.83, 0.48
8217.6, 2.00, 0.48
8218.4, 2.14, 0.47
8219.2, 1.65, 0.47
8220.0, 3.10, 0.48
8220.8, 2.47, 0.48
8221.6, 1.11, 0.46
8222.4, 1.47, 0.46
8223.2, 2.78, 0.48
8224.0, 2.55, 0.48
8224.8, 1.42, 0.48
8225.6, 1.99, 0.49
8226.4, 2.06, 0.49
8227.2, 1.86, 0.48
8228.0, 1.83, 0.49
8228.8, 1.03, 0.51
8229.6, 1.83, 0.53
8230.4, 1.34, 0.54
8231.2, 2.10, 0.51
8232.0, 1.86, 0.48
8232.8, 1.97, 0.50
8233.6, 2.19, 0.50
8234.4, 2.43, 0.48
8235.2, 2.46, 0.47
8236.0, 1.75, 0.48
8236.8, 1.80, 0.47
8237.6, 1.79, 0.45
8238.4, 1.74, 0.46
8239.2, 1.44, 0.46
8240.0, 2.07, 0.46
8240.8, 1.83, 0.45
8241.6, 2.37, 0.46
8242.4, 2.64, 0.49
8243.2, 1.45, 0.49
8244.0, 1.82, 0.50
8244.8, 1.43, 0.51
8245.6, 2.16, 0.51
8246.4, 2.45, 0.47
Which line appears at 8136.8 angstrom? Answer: [N II]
